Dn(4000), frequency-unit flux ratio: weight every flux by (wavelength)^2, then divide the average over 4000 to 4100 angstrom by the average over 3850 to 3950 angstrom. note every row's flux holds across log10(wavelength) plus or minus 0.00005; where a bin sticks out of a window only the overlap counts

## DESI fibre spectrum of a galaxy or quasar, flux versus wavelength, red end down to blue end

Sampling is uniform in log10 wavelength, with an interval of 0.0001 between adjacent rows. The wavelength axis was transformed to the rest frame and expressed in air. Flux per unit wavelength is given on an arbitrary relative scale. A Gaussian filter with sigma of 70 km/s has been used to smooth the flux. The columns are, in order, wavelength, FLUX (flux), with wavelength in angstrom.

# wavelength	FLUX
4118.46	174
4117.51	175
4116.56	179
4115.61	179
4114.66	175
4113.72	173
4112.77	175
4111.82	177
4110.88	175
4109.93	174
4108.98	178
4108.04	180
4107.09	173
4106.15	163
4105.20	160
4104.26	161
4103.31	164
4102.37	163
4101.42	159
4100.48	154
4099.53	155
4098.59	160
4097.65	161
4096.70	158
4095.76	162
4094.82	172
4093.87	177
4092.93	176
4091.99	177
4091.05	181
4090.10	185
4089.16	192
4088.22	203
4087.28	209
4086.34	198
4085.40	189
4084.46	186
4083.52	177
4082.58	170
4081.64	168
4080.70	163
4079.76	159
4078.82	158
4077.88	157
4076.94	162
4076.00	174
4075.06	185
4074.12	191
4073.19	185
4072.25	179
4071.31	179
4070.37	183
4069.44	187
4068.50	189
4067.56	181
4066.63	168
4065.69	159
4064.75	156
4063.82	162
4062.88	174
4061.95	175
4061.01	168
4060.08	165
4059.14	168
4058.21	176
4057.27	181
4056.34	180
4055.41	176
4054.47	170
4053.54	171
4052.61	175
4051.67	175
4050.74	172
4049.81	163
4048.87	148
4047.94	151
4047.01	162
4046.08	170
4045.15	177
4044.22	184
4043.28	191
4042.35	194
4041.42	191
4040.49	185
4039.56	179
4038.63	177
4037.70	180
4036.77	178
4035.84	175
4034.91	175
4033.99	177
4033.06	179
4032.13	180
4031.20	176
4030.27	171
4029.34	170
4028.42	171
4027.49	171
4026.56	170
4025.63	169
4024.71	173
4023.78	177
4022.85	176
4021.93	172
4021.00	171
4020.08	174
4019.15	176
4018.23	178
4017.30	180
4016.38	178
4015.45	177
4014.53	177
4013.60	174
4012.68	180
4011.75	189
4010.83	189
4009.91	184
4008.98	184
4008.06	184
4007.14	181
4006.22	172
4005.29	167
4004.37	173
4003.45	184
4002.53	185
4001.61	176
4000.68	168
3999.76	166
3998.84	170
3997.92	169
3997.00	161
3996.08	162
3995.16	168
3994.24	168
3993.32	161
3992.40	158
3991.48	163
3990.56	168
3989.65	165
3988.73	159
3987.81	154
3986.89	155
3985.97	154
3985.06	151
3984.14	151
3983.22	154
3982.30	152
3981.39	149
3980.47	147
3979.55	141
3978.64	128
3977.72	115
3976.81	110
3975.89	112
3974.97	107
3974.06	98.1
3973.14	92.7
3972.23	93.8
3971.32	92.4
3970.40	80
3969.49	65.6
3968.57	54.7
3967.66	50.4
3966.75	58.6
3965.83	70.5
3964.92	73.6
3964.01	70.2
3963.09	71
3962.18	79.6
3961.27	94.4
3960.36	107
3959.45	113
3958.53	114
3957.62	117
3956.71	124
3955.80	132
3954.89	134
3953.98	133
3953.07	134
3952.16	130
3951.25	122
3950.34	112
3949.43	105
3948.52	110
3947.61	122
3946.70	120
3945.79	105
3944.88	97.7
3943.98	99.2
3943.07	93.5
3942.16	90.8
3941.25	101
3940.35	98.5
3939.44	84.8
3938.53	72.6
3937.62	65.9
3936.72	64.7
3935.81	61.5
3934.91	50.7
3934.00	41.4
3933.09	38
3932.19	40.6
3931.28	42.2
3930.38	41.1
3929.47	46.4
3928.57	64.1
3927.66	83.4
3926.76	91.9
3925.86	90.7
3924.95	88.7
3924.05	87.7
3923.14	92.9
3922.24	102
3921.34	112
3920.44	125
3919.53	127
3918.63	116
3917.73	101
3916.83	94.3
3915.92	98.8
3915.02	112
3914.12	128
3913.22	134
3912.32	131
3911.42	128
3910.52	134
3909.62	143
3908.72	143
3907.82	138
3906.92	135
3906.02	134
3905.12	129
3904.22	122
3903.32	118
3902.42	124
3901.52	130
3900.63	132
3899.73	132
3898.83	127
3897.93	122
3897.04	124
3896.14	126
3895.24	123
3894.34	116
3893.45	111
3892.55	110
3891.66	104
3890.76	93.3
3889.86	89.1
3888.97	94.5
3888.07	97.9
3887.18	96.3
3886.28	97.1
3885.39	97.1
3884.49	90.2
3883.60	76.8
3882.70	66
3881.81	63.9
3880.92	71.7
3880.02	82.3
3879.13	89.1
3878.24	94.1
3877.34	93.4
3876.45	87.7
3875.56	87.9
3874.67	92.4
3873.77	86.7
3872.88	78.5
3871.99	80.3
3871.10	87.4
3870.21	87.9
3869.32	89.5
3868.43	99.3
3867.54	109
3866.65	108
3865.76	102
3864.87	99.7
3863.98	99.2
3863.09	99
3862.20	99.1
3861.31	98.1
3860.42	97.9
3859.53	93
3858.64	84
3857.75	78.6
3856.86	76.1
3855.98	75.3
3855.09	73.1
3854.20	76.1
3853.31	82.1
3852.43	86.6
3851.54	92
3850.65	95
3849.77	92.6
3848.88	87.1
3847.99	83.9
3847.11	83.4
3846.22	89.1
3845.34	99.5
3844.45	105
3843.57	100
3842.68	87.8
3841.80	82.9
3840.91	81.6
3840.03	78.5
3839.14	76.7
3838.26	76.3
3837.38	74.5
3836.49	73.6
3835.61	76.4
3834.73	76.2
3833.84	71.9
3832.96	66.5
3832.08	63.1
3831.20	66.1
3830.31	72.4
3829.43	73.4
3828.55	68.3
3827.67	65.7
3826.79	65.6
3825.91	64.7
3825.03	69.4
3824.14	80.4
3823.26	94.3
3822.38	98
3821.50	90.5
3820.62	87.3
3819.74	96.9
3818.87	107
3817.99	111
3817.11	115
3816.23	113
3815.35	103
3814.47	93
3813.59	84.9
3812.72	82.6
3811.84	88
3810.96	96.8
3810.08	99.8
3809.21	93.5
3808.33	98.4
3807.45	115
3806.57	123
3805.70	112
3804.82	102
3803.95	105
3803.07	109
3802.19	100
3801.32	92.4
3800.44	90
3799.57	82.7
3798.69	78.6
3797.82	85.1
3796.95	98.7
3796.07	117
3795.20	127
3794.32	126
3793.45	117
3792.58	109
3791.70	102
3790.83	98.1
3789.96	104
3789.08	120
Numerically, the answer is 1.95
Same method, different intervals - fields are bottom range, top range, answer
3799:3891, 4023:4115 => 2.19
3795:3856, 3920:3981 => 1.12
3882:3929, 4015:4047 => 1.70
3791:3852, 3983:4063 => 2.10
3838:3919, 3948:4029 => 1.50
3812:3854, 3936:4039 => 1.79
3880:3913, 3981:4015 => 1.57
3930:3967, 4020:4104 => 2.01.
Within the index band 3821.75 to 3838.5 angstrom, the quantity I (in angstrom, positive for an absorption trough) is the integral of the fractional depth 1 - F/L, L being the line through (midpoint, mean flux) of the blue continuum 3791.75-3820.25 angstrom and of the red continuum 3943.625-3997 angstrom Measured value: 5.0 angstrom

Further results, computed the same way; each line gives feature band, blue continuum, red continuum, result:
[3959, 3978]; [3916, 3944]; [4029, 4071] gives 4.29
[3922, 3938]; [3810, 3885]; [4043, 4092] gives 7.16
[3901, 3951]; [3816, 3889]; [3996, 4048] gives 9.81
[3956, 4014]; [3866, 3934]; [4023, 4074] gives 3.05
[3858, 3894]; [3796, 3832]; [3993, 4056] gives 7.44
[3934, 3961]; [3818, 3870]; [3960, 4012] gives 4.50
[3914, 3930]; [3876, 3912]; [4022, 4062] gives 3.24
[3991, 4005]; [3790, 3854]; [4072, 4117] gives -2.37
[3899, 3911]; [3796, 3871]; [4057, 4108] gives -1.93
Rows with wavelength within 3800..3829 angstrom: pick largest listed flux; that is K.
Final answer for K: 123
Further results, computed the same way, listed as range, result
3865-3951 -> 143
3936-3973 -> 134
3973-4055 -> 194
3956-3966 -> 124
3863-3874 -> 109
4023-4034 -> 180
